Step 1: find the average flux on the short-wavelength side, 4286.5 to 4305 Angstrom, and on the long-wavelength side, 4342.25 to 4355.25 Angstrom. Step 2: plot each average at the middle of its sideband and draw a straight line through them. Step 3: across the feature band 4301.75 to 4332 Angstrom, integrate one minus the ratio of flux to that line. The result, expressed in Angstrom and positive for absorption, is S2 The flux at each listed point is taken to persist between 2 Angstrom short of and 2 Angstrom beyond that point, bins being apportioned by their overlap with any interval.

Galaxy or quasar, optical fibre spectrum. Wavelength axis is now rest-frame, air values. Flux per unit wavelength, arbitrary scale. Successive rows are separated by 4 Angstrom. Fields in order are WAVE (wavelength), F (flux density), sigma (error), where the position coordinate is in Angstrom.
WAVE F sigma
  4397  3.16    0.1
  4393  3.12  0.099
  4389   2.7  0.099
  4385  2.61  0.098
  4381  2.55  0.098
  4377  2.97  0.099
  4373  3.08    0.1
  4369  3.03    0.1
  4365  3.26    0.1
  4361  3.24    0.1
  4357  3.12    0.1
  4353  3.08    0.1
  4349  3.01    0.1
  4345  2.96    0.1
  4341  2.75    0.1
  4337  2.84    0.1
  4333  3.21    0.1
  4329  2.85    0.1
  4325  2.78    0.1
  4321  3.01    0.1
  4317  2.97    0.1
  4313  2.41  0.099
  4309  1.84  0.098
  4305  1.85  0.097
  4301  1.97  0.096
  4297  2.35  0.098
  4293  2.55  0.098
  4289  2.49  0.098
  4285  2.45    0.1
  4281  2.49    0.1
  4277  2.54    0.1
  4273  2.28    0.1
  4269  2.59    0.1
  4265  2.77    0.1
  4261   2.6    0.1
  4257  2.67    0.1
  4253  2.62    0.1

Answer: 0.7 Angstrom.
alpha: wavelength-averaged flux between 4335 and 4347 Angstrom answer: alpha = 2.85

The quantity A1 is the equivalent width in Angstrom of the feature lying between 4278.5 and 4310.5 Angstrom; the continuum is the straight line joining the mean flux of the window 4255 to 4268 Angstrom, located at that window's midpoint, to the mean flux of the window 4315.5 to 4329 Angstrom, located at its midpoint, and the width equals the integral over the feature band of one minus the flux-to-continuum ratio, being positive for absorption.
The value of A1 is 6.1 Angstrom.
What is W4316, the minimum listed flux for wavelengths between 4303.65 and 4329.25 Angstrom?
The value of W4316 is 1.84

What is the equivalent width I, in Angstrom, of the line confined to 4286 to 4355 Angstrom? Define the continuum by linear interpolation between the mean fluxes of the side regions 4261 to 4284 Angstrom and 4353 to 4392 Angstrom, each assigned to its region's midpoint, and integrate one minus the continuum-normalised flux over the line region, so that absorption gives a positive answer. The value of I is 2.7 Angstrom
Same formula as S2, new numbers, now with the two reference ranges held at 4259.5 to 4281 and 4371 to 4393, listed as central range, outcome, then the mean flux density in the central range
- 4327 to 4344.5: -1.38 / 2.92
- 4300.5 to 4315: 3.38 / 2.02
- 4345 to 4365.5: -2.73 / 3.12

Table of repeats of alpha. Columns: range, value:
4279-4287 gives 2.47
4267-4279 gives 2.47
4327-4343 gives 2.91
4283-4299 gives 2.46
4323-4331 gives 2.81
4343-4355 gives 3.02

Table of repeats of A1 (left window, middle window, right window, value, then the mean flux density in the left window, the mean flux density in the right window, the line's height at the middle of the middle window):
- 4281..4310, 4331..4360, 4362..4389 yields -3.7 Angstrom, 2.25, 2.91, 2.66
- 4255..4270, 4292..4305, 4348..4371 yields 2.9 Angstrom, 2.66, 3.13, 2.84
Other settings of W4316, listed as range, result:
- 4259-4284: 2.28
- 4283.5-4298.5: 2.35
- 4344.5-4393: 2.55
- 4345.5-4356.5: 3.01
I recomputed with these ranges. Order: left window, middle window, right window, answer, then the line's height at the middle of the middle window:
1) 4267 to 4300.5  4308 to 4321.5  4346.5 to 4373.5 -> 0.8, 2.72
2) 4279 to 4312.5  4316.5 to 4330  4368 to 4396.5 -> -2.5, 2.45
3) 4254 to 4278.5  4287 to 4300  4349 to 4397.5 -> 1.2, 2.68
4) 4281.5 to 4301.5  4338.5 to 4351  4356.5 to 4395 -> -0.7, 2.76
